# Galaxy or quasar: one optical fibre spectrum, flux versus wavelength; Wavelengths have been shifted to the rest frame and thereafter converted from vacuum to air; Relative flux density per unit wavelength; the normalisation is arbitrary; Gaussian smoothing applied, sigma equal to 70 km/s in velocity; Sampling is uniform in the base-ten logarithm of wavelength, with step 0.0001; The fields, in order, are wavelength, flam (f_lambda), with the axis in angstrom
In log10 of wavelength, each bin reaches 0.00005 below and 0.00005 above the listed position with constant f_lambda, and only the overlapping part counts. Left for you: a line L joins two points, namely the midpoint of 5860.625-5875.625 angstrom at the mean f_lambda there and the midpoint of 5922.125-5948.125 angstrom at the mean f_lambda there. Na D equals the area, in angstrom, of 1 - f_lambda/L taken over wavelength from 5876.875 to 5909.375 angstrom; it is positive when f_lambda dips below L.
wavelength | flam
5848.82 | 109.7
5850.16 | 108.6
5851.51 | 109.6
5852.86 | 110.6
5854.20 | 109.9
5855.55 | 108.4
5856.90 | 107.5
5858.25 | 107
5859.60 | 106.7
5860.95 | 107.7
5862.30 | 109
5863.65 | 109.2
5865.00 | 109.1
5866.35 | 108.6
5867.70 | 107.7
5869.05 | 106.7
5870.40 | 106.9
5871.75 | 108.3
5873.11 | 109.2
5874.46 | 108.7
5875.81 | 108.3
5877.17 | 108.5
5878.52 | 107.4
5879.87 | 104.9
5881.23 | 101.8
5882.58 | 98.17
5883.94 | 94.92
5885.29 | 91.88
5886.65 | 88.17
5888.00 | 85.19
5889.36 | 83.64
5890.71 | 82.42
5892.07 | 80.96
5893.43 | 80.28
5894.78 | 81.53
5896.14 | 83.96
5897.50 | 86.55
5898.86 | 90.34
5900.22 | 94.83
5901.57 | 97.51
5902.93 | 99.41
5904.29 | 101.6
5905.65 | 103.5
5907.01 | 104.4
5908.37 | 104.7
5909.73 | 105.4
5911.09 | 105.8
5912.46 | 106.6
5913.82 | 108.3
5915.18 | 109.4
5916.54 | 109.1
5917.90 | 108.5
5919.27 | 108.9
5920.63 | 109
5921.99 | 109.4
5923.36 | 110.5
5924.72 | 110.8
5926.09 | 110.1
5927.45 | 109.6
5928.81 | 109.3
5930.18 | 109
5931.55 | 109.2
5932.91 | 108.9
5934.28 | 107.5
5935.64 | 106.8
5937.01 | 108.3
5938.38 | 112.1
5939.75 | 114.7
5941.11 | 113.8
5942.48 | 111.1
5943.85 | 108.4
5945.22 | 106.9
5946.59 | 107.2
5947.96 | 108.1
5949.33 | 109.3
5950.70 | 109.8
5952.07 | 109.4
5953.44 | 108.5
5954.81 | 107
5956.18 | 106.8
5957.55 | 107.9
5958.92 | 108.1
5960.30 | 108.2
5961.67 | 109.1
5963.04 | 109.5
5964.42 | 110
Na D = 4.4 angstrom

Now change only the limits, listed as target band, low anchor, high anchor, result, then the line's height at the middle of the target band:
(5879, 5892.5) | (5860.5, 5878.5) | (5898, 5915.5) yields 1.8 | 106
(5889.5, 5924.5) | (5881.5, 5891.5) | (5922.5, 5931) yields 0.3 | 99.9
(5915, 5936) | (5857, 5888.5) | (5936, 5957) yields -0.2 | 108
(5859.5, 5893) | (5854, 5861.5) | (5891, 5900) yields -1.6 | 96.2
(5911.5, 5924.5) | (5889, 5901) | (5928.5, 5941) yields -1.2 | 99.4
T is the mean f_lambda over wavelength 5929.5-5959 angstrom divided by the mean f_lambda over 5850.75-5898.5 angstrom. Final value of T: 1.09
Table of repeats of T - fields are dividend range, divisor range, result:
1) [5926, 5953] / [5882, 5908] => 1.20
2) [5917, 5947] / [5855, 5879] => 1.01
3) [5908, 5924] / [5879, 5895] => 1.20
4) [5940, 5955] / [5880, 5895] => 1.23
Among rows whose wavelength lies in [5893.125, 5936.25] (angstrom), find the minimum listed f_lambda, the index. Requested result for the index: 80.28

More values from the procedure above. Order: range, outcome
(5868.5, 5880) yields 104.9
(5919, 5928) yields 108.9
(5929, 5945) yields 106.8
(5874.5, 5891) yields 82.42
